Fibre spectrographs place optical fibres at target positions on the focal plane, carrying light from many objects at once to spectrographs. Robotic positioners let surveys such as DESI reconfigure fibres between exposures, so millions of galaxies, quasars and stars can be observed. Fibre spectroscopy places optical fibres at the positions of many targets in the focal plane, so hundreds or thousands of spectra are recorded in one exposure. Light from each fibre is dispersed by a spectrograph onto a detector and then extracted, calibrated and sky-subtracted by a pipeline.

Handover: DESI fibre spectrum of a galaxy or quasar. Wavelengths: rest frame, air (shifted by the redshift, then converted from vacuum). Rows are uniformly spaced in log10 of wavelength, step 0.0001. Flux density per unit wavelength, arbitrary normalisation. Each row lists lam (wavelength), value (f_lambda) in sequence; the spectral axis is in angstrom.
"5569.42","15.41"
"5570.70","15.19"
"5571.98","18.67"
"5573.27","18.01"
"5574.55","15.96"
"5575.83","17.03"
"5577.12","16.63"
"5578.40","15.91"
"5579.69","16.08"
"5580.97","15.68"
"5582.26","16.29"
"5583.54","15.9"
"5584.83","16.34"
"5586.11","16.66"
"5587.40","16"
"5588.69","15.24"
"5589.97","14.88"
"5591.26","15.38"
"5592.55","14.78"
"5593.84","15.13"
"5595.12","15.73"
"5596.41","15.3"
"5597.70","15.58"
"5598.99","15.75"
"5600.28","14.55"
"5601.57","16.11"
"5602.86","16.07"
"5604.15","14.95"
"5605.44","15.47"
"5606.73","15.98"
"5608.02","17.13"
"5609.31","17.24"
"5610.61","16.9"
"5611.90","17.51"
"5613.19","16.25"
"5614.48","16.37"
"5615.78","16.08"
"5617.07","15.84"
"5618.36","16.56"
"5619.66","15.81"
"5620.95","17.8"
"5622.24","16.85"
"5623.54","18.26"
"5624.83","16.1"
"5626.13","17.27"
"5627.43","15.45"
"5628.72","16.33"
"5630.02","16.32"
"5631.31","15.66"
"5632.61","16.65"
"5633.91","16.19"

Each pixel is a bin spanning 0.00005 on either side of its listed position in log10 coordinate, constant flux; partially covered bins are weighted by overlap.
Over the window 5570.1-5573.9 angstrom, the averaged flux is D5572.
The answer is 17.3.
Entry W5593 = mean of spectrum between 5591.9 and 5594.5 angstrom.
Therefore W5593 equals 15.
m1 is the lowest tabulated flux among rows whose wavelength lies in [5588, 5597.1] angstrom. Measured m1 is 14.78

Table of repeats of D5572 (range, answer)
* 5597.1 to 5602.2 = 15.5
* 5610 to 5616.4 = 16.6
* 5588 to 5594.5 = 15.1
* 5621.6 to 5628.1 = 16.8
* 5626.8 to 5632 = 16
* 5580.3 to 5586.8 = 16.2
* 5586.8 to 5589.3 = 15.6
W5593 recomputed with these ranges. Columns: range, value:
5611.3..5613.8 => 16.9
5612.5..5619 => 16.2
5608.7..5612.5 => 17.2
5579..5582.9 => 16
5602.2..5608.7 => 15.9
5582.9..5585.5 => 16.2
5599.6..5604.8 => 15.4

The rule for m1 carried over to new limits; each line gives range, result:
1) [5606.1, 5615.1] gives 15.98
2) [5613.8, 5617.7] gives 15.84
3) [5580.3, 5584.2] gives 15.68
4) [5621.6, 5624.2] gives 16.85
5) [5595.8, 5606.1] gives 14.55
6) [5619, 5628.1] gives 15.45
